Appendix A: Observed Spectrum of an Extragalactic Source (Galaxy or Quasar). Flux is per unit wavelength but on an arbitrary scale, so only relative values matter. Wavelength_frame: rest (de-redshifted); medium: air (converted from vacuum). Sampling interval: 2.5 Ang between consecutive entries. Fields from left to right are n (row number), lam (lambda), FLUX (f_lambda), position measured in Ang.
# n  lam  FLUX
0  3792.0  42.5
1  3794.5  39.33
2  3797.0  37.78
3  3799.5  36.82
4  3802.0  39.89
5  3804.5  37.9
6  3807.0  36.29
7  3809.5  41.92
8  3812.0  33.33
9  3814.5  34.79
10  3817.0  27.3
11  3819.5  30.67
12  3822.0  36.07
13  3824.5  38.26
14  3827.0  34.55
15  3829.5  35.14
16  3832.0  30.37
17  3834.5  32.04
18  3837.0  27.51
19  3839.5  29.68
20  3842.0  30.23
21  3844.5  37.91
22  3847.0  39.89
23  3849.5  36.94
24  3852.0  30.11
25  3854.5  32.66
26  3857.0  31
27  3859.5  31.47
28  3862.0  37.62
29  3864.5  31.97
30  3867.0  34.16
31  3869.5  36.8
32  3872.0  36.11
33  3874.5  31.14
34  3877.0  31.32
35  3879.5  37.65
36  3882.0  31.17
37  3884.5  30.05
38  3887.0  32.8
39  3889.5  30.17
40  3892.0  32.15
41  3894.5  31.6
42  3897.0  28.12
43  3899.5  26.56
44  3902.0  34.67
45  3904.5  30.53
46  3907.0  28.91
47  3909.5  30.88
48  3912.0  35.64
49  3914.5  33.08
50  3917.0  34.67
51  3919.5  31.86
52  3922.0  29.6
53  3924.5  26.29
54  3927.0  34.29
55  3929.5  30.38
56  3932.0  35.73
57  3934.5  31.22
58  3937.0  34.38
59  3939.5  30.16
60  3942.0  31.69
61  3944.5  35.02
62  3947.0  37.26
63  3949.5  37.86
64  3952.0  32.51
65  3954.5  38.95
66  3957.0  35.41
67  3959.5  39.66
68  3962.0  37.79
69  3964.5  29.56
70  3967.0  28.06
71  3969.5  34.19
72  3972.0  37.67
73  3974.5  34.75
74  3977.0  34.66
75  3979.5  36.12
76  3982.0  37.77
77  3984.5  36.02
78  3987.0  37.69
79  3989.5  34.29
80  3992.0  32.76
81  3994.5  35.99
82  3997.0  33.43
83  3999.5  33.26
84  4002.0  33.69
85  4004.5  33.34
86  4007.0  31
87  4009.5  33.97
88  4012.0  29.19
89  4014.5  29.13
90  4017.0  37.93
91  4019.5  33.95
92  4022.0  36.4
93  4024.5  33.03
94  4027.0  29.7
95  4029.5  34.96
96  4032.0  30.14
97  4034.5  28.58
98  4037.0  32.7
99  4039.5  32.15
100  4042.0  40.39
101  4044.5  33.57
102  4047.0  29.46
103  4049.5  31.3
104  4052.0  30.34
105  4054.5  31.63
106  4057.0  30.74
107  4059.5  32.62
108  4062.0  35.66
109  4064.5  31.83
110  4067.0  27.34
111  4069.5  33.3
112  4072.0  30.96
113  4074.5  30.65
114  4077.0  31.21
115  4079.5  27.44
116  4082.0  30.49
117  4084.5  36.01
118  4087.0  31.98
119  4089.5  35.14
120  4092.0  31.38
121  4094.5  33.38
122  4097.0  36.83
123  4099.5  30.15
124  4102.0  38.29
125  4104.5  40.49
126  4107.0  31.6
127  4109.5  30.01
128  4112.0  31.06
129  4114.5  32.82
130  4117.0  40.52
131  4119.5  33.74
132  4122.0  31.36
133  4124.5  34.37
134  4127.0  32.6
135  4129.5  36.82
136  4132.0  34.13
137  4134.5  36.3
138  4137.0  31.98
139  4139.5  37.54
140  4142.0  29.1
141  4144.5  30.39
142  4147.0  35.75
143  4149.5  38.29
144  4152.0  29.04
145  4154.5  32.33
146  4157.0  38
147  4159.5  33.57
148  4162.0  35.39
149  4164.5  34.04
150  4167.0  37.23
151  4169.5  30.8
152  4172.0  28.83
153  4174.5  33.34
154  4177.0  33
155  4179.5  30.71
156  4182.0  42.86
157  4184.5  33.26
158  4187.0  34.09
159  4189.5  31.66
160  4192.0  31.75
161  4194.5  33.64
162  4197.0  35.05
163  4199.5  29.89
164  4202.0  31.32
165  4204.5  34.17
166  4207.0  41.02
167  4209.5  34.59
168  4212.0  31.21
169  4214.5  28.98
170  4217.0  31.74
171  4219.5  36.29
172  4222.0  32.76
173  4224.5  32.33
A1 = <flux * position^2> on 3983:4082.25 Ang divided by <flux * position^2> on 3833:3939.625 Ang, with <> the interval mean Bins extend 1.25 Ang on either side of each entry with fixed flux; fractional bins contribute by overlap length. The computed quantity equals 1.08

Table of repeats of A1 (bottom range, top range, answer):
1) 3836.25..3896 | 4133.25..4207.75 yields 1.19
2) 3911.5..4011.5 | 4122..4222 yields 1.10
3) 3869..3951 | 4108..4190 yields 1.18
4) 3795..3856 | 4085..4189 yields 1.15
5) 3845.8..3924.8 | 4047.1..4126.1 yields 1.11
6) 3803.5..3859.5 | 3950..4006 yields 1.11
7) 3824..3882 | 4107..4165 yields 1.16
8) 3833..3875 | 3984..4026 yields 1.09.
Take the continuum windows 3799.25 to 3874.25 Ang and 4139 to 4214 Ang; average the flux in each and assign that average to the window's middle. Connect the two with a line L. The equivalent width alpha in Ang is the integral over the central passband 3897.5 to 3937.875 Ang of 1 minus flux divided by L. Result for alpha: 2.8 Ang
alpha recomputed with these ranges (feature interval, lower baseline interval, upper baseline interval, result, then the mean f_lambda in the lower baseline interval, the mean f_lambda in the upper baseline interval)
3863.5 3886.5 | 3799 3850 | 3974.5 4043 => 0.7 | 34.6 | 33.8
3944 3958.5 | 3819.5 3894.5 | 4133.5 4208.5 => -1.2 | 33.3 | 33.8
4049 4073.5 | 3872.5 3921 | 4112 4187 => 1.2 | 31.8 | 34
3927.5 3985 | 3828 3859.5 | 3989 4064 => -3.2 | 32.8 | 32.8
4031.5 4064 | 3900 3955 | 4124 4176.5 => 1.0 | 32.8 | 33.8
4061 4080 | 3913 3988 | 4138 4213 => 1.6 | 34.1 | 33.7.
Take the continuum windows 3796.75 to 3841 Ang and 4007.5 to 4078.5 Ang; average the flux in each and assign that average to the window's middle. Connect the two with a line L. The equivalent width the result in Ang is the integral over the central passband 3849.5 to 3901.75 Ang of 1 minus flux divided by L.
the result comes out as 2.2 Ang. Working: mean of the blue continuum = 34.4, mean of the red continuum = 32.2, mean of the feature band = 32.4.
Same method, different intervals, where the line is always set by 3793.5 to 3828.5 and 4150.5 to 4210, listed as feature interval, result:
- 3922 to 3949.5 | 1.96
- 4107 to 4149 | 0.48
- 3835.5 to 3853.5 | 1.34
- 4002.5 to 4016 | 1.25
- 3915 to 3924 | 0.94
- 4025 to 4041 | 1.42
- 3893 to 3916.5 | 2.79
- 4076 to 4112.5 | 1.27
